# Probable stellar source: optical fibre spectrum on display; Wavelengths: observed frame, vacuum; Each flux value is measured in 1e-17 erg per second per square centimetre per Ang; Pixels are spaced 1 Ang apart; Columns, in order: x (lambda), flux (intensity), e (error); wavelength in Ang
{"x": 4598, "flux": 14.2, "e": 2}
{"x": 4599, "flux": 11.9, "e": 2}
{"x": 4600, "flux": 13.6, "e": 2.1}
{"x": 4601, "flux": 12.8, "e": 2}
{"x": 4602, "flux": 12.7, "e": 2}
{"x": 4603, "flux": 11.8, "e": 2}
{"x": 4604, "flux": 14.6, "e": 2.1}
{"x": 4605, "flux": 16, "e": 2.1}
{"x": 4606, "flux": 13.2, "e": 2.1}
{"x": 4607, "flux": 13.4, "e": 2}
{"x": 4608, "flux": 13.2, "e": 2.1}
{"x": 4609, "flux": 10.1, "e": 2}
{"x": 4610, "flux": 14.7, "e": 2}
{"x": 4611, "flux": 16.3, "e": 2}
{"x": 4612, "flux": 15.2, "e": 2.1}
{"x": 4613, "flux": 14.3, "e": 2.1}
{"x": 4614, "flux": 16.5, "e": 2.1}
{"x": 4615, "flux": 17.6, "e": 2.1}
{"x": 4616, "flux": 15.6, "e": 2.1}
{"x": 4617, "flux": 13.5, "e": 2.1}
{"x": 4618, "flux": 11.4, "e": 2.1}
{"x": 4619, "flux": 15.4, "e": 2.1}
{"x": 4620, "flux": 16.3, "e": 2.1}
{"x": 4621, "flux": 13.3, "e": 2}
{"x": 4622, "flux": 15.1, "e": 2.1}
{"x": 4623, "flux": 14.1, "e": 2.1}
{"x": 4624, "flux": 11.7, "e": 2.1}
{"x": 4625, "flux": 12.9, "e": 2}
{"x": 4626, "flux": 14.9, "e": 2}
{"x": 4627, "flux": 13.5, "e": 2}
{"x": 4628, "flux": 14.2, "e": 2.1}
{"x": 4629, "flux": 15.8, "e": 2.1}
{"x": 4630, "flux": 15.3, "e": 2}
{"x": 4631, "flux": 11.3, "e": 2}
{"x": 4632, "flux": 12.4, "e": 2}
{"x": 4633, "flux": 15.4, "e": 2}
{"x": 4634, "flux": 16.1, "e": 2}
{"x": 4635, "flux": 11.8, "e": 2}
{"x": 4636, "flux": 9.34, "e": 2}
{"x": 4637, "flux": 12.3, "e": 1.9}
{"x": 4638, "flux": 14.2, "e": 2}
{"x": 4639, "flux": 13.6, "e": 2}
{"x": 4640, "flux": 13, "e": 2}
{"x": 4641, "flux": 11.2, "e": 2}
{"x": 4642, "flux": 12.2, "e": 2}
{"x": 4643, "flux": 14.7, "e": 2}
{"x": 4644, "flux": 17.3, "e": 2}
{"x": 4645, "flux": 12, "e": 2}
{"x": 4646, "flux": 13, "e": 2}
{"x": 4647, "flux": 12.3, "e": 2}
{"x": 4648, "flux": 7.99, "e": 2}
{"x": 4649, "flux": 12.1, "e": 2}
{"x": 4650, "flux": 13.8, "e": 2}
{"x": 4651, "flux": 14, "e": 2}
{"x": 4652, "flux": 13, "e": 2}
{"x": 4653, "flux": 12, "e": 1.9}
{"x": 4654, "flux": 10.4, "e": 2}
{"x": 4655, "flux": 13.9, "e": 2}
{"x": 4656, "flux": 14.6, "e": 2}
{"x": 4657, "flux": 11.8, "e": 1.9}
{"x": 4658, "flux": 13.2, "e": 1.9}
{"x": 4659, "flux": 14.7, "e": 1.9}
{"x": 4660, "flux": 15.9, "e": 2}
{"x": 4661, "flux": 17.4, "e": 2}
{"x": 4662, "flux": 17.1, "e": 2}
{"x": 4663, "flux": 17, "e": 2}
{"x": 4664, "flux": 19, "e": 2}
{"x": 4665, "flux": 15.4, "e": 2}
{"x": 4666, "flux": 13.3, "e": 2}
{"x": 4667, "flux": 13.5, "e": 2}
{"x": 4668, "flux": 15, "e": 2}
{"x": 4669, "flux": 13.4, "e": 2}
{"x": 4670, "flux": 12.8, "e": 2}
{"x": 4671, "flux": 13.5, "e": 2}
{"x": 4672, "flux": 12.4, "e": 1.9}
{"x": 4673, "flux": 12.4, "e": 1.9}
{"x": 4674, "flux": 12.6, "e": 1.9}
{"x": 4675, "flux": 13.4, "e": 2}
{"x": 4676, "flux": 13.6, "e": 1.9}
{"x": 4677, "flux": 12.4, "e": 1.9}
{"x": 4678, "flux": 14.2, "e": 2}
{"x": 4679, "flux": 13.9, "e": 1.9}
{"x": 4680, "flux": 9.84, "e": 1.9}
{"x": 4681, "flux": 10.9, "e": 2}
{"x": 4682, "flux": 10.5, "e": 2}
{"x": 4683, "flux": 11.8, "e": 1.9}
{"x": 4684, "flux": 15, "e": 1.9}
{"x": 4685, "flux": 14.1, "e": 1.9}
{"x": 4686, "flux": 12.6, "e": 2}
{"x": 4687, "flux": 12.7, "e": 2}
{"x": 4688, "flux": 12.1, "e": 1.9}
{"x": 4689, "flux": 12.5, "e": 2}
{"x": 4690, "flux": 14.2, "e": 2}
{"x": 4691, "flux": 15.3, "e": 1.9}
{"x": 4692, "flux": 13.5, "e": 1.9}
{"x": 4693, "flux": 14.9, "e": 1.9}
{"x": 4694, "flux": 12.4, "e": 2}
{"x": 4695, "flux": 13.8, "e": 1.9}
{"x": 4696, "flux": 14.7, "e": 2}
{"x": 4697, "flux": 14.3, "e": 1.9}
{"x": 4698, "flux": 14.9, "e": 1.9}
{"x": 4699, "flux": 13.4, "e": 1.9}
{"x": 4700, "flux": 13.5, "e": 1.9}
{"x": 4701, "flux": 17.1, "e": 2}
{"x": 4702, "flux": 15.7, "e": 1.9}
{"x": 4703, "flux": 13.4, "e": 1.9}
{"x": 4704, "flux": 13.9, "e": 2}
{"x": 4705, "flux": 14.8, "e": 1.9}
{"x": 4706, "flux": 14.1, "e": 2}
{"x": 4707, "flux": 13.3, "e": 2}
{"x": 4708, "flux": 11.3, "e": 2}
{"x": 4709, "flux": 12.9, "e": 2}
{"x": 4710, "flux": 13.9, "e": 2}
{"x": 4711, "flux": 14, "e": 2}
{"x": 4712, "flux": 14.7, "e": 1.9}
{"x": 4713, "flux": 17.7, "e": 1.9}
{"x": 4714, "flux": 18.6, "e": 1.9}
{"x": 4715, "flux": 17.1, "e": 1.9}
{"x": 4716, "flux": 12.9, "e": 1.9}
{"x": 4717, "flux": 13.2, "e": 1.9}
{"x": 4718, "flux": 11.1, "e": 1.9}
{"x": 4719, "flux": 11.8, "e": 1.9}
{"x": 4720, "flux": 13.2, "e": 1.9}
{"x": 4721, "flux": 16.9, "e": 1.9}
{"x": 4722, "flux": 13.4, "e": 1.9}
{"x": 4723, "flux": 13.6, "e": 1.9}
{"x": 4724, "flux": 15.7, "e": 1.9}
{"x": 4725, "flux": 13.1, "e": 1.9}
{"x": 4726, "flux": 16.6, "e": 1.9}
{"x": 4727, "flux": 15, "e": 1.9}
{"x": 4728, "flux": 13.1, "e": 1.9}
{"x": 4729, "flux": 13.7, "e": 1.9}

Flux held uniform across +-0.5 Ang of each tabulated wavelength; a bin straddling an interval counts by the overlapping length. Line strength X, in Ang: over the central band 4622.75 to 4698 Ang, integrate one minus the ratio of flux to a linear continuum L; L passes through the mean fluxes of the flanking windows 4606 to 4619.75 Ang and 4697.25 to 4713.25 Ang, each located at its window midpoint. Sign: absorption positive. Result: 4.44 Ang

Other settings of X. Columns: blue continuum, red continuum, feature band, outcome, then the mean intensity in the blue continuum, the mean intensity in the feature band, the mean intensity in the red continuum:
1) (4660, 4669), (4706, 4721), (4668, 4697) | 3.94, 15.8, 13.1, 14.1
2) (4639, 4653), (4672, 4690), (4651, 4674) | -2.51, 12.8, 14.1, 12.7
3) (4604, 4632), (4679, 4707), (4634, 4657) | 2.06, 14.2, 12.7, 13.6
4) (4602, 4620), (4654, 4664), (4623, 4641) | 1.55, 14.3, 13.4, 15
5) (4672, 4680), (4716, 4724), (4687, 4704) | -1.15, 13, 14.1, 13.4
